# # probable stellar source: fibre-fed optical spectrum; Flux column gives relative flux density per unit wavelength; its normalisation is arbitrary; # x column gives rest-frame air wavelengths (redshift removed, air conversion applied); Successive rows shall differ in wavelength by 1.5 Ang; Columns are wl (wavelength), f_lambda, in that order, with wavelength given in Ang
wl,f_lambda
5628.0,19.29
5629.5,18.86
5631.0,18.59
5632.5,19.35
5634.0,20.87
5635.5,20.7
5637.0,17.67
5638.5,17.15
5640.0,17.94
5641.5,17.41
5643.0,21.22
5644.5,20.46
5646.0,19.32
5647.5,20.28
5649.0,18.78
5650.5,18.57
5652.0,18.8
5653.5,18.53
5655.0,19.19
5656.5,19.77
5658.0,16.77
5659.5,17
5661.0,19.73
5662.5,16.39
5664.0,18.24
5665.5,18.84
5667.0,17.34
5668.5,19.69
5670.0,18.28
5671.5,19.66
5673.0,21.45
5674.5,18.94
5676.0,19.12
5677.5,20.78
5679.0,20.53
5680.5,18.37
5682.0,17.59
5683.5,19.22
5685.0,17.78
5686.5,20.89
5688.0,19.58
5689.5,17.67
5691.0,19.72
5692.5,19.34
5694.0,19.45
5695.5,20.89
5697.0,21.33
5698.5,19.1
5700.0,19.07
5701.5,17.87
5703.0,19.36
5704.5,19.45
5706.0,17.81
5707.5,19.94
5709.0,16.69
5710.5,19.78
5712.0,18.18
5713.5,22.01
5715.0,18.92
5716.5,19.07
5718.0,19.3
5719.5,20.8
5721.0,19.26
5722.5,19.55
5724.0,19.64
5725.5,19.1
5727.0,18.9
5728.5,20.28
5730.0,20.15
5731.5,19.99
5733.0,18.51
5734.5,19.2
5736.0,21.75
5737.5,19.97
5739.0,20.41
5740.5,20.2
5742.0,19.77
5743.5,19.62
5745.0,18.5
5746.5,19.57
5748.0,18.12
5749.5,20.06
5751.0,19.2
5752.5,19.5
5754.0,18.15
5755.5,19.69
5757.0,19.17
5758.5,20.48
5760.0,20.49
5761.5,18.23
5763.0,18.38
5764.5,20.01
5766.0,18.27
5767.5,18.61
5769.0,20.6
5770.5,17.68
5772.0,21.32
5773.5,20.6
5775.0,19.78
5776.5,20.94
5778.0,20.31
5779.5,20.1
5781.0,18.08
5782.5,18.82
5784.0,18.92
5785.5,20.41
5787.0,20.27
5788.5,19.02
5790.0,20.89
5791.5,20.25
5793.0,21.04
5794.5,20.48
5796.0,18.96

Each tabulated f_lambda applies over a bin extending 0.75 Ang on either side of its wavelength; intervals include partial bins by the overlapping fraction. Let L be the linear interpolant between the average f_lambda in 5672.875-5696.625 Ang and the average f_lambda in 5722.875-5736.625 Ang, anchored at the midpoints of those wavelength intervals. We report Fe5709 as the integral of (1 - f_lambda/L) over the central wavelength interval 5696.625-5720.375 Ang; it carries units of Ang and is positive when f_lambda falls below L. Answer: 0.38 Ang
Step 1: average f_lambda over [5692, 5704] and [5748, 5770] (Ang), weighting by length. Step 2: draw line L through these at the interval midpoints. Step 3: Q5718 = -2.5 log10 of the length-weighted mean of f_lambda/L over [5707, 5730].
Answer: 0.00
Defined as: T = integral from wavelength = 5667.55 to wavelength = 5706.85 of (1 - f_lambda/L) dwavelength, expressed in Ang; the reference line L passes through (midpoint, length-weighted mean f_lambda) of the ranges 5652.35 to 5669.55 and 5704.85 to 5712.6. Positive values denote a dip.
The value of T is -1.9 Ang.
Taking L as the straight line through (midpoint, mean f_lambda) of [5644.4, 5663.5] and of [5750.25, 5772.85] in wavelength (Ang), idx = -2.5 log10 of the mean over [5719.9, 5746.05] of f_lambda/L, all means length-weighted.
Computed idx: -0.03 mag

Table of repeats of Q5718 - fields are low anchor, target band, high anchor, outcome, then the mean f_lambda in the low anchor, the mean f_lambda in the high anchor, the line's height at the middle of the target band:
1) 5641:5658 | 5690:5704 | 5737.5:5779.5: -0.009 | 19.2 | 19.6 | 19.4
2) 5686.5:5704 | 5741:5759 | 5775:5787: 0.017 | 19.5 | 19.7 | 19.6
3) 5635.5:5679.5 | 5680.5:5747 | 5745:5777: -0.013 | 18.9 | 19.4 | 19.2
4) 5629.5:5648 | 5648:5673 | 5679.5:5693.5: 0.030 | 19.2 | 18.9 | 19.1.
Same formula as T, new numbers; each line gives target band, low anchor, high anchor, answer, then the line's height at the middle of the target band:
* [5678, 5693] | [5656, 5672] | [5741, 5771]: -0.47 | 18.5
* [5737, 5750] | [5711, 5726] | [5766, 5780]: 0.11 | 19.7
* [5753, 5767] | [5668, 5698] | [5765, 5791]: 0.32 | 19.7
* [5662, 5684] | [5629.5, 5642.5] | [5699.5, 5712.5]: -0.31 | 18.7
